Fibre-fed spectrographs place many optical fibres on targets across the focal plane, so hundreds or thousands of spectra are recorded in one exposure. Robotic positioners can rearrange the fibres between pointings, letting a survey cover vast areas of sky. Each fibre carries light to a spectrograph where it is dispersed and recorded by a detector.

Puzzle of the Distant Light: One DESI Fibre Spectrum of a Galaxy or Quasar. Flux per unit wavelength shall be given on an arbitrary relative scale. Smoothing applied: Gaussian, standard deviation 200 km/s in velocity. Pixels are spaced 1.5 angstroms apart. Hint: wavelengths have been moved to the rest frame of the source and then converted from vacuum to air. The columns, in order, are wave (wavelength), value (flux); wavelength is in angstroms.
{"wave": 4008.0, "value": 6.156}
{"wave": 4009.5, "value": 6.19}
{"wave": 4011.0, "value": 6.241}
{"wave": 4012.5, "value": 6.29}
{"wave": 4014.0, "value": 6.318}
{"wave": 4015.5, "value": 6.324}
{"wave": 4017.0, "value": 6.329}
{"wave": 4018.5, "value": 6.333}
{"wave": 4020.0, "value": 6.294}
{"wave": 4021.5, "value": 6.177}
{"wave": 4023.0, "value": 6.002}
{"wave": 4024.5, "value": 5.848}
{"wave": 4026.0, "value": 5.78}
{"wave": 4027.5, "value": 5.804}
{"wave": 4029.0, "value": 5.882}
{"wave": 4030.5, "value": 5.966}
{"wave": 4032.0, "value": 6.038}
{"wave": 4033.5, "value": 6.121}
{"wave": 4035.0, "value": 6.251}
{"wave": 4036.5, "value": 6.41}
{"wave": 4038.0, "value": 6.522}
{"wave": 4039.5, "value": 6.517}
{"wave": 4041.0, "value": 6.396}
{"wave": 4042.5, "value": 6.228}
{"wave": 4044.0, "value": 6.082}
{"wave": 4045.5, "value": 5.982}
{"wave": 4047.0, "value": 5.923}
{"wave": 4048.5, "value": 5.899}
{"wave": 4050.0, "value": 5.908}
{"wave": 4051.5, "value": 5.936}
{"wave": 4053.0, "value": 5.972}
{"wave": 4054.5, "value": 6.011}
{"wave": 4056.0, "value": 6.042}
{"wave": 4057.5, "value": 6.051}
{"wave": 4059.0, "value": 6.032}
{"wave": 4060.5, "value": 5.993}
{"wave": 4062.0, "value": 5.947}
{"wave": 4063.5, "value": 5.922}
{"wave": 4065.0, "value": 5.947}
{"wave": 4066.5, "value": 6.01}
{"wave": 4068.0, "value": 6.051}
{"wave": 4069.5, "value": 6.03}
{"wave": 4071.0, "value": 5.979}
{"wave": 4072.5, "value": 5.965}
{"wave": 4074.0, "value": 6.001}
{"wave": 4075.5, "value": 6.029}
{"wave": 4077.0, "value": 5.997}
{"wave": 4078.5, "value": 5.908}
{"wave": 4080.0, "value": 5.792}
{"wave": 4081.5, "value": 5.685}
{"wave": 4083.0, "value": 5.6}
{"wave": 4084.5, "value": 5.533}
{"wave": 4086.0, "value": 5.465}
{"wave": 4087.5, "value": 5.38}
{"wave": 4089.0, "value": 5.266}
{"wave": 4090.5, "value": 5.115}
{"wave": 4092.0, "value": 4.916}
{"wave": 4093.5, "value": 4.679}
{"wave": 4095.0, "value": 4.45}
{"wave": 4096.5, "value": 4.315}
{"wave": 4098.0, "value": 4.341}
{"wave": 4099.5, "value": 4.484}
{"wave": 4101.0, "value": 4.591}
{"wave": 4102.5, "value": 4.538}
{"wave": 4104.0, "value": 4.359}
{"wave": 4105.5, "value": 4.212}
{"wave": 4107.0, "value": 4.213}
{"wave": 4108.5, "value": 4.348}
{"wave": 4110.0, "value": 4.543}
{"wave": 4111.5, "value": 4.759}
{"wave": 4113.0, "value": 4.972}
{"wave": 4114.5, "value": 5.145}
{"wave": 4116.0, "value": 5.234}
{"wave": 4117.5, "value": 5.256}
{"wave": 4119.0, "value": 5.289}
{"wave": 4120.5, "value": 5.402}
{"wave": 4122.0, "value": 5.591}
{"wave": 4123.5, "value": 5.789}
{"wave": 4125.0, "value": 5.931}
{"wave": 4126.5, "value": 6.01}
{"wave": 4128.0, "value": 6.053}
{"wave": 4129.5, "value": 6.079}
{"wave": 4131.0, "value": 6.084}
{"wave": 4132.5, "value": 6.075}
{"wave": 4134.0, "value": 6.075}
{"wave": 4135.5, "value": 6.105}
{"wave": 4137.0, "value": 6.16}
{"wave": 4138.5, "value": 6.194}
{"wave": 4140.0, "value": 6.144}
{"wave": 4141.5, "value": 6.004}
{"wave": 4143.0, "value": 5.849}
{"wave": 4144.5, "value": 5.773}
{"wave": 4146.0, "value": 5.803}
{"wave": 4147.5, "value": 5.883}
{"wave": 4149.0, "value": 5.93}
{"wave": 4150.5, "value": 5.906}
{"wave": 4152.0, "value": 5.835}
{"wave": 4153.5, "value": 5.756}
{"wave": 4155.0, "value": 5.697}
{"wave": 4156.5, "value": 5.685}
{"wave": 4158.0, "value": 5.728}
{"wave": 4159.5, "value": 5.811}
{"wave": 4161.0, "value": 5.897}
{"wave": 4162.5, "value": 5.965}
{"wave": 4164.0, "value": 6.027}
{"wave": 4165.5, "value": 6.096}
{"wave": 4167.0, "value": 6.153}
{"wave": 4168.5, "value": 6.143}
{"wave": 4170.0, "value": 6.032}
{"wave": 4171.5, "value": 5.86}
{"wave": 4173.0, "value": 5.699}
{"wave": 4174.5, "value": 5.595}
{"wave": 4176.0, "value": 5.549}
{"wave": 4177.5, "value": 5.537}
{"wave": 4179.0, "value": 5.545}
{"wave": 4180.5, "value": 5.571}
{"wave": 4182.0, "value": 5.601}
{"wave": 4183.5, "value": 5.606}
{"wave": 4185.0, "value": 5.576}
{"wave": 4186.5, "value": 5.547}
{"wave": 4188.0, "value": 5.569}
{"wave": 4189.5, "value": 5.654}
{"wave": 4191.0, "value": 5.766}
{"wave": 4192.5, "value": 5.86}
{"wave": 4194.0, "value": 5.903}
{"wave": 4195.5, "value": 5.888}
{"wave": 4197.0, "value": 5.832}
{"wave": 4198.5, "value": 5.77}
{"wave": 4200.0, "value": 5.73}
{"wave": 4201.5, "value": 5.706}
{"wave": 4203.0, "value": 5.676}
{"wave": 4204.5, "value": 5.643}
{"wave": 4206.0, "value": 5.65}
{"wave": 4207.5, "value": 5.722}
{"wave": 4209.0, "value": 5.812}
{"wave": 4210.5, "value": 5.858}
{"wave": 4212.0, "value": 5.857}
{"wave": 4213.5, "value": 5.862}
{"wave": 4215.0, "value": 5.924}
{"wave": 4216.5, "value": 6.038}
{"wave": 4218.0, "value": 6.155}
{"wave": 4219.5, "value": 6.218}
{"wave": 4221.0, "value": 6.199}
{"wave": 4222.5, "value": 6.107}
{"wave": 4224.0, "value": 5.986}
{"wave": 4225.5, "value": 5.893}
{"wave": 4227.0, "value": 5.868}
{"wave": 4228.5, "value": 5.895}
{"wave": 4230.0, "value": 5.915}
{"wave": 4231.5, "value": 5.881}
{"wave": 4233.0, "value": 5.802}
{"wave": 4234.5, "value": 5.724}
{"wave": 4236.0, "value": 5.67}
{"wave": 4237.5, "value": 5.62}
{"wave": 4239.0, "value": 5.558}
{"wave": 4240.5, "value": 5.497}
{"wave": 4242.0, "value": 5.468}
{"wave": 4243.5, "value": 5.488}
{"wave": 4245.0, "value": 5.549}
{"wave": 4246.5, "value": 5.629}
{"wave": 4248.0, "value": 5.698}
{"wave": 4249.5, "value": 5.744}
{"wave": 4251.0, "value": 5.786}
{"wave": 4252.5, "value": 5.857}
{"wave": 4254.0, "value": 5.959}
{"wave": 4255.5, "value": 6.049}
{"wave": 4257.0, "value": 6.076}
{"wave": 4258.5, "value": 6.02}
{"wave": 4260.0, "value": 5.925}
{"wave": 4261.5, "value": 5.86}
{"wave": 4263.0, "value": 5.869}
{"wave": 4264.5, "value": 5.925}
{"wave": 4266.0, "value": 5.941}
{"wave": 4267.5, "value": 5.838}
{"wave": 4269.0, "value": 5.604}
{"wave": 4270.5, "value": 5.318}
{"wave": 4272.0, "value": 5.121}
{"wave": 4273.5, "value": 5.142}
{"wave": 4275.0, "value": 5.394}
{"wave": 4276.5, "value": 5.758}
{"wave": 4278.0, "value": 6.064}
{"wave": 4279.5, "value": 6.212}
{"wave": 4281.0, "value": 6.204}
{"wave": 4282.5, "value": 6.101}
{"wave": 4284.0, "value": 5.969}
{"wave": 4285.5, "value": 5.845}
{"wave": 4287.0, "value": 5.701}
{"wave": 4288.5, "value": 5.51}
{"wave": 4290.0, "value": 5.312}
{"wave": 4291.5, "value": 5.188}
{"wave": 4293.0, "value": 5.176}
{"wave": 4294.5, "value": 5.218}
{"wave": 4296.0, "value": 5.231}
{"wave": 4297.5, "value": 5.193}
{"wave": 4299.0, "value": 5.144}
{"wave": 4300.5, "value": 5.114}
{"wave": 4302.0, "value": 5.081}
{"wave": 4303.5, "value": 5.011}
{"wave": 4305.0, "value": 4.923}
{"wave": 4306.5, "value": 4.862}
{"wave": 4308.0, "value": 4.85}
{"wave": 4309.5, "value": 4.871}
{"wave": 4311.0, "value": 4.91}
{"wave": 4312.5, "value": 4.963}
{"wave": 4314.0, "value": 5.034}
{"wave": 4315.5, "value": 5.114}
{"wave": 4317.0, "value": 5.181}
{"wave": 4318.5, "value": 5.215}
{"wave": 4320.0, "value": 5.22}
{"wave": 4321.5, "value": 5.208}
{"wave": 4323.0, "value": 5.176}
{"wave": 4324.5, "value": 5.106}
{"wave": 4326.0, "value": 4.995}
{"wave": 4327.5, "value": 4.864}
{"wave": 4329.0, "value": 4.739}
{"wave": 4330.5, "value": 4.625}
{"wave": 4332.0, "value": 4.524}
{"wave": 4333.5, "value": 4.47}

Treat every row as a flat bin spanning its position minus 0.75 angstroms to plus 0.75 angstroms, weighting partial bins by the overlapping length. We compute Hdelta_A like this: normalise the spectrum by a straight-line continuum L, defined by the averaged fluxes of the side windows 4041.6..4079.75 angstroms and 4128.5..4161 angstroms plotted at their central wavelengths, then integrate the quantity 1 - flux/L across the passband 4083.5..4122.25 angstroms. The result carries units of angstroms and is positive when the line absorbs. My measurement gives 7.2 angstroms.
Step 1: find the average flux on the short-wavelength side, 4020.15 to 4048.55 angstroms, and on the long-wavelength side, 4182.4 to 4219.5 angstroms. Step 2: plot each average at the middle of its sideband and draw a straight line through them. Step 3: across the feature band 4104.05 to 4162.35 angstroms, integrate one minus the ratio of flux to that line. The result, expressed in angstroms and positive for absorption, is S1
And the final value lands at 3.1 angstroms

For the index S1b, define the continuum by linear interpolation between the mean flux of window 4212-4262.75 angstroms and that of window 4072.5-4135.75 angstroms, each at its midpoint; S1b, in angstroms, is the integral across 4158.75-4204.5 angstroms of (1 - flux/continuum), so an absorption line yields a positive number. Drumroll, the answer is -1.3 angstroms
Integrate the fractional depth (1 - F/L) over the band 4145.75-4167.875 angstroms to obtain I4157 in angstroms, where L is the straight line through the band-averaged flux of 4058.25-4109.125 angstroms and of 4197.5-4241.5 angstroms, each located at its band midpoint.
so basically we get -1.1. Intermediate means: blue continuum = 5.33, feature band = 5.88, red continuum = 5.83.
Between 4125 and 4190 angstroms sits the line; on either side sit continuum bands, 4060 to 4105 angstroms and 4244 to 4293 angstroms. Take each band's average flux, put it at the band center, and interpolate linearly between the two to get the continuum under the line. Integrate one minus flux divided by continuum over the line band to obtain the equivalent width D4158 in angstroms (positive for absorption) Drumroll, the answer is -3.8 angstroms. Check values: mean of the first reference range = 5.4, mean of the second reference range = 5.75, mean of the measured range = 5.86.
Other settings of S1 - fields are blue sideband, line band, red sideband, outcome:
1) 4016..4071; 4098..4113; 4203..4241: 3.8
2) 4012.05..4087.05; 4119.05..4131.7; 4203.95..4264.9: 0.2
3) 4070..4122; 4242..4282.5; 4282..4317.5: -4.4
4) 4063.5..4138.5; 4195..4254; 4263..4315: -4.3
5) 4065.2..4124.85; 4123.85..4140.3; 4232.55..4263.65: -2.2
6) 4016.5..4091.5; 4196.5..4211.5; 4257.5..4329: -0.4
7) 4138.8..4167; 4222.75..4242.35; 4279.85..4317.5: -0.7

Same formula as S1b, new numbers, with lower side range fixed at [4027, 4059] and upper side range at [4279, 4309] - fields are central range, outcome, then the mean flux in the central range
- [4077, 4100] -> 3.1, 5.16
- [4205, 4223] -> -1.1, 5.94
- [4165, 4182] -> -0.2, 5.79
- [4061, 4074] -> 0.1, 5.98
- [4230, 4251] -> -0.5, 5.66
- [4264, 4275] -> -0.2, 5.54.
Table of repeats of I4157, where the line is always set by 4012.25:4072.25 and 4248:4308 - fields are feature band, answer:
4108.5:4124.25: 2.0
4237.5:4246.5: 0.2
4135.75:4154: -0.2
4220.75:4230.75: -0.5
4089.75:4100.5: 2.4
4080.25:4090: 0.8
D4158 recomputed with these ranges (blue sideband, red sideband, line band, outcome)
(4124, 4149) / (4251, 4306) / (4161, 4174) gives -0.1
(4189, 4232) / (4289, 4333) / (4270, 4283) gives -0.9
